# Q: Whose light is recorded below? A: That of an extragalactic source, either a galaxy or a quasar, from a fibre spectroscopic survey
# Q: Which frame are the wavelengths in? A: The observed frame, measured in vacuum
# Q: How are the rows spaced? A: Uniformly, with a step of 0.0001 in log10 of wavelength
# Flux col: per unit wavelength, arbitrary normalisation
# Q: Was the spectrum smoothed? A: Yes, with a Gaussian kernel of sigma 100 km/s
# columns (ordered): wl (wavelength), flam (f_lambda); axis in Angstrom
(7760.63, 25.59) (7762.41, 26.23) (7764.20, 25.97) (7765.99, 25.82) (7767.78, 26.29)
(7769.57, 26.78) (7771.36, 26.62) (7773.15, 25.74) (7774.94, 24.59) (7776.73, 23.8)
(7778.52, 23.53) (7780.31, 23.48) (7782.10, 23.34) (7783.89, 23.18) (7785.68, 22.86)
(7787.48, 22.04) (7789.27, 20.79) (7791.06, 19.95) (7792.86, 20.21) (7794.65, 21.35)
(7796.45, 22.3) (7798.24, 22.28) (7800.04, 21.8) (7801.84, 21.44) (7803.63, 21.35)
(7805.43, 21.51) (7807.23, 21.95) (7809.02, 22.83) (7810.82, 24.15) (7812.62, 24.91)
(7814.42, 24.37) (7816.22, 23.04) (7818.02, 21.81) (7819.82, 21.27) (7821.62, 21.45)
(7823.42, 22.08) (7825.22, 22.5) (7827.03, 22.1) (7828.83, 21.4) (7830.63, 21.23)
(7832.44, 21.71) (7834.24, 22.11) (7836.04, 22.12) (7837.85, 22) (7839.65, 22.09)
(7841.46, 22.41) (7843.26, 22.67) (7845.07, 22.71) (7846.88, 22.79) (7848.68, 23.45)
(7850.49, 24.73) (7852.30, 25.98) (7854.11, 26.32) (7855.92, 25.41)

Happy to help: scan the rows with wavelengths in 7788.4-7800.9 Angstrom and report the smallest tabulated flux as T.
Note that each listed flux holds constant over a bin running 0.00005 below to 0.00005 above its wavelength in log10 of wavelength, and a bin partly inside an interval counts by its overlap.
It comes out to 19.95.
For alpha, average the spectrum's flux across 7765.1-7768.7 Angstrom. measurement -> 26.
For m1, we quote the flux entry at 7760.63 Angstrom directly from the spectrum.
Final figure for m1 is 25.59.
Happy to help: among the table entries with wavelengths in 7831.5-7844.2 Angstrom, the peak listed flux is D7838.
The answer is 22.67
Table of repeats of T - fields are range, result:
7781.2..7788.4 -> 22.04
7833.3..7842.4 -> 22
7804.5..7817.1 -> 21.51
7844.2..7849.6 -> 22.71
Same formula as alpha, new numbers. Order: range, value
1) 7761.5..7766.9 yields 26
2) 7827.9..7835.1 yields 21.6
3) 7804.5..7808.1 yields 21.7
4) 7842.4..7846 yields 22.6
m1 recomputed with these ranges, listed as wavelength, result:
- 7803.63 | 21.35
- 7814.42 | 24.37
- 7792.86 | 20.21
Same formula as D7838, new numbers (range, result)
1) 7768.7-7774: 26.78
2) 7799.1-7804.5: 21.8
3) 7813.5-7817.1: 24.37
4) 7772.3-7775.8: 25.74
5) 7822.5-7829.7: 22.5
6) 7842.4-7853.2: 25.98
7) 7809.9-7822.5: 24.91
